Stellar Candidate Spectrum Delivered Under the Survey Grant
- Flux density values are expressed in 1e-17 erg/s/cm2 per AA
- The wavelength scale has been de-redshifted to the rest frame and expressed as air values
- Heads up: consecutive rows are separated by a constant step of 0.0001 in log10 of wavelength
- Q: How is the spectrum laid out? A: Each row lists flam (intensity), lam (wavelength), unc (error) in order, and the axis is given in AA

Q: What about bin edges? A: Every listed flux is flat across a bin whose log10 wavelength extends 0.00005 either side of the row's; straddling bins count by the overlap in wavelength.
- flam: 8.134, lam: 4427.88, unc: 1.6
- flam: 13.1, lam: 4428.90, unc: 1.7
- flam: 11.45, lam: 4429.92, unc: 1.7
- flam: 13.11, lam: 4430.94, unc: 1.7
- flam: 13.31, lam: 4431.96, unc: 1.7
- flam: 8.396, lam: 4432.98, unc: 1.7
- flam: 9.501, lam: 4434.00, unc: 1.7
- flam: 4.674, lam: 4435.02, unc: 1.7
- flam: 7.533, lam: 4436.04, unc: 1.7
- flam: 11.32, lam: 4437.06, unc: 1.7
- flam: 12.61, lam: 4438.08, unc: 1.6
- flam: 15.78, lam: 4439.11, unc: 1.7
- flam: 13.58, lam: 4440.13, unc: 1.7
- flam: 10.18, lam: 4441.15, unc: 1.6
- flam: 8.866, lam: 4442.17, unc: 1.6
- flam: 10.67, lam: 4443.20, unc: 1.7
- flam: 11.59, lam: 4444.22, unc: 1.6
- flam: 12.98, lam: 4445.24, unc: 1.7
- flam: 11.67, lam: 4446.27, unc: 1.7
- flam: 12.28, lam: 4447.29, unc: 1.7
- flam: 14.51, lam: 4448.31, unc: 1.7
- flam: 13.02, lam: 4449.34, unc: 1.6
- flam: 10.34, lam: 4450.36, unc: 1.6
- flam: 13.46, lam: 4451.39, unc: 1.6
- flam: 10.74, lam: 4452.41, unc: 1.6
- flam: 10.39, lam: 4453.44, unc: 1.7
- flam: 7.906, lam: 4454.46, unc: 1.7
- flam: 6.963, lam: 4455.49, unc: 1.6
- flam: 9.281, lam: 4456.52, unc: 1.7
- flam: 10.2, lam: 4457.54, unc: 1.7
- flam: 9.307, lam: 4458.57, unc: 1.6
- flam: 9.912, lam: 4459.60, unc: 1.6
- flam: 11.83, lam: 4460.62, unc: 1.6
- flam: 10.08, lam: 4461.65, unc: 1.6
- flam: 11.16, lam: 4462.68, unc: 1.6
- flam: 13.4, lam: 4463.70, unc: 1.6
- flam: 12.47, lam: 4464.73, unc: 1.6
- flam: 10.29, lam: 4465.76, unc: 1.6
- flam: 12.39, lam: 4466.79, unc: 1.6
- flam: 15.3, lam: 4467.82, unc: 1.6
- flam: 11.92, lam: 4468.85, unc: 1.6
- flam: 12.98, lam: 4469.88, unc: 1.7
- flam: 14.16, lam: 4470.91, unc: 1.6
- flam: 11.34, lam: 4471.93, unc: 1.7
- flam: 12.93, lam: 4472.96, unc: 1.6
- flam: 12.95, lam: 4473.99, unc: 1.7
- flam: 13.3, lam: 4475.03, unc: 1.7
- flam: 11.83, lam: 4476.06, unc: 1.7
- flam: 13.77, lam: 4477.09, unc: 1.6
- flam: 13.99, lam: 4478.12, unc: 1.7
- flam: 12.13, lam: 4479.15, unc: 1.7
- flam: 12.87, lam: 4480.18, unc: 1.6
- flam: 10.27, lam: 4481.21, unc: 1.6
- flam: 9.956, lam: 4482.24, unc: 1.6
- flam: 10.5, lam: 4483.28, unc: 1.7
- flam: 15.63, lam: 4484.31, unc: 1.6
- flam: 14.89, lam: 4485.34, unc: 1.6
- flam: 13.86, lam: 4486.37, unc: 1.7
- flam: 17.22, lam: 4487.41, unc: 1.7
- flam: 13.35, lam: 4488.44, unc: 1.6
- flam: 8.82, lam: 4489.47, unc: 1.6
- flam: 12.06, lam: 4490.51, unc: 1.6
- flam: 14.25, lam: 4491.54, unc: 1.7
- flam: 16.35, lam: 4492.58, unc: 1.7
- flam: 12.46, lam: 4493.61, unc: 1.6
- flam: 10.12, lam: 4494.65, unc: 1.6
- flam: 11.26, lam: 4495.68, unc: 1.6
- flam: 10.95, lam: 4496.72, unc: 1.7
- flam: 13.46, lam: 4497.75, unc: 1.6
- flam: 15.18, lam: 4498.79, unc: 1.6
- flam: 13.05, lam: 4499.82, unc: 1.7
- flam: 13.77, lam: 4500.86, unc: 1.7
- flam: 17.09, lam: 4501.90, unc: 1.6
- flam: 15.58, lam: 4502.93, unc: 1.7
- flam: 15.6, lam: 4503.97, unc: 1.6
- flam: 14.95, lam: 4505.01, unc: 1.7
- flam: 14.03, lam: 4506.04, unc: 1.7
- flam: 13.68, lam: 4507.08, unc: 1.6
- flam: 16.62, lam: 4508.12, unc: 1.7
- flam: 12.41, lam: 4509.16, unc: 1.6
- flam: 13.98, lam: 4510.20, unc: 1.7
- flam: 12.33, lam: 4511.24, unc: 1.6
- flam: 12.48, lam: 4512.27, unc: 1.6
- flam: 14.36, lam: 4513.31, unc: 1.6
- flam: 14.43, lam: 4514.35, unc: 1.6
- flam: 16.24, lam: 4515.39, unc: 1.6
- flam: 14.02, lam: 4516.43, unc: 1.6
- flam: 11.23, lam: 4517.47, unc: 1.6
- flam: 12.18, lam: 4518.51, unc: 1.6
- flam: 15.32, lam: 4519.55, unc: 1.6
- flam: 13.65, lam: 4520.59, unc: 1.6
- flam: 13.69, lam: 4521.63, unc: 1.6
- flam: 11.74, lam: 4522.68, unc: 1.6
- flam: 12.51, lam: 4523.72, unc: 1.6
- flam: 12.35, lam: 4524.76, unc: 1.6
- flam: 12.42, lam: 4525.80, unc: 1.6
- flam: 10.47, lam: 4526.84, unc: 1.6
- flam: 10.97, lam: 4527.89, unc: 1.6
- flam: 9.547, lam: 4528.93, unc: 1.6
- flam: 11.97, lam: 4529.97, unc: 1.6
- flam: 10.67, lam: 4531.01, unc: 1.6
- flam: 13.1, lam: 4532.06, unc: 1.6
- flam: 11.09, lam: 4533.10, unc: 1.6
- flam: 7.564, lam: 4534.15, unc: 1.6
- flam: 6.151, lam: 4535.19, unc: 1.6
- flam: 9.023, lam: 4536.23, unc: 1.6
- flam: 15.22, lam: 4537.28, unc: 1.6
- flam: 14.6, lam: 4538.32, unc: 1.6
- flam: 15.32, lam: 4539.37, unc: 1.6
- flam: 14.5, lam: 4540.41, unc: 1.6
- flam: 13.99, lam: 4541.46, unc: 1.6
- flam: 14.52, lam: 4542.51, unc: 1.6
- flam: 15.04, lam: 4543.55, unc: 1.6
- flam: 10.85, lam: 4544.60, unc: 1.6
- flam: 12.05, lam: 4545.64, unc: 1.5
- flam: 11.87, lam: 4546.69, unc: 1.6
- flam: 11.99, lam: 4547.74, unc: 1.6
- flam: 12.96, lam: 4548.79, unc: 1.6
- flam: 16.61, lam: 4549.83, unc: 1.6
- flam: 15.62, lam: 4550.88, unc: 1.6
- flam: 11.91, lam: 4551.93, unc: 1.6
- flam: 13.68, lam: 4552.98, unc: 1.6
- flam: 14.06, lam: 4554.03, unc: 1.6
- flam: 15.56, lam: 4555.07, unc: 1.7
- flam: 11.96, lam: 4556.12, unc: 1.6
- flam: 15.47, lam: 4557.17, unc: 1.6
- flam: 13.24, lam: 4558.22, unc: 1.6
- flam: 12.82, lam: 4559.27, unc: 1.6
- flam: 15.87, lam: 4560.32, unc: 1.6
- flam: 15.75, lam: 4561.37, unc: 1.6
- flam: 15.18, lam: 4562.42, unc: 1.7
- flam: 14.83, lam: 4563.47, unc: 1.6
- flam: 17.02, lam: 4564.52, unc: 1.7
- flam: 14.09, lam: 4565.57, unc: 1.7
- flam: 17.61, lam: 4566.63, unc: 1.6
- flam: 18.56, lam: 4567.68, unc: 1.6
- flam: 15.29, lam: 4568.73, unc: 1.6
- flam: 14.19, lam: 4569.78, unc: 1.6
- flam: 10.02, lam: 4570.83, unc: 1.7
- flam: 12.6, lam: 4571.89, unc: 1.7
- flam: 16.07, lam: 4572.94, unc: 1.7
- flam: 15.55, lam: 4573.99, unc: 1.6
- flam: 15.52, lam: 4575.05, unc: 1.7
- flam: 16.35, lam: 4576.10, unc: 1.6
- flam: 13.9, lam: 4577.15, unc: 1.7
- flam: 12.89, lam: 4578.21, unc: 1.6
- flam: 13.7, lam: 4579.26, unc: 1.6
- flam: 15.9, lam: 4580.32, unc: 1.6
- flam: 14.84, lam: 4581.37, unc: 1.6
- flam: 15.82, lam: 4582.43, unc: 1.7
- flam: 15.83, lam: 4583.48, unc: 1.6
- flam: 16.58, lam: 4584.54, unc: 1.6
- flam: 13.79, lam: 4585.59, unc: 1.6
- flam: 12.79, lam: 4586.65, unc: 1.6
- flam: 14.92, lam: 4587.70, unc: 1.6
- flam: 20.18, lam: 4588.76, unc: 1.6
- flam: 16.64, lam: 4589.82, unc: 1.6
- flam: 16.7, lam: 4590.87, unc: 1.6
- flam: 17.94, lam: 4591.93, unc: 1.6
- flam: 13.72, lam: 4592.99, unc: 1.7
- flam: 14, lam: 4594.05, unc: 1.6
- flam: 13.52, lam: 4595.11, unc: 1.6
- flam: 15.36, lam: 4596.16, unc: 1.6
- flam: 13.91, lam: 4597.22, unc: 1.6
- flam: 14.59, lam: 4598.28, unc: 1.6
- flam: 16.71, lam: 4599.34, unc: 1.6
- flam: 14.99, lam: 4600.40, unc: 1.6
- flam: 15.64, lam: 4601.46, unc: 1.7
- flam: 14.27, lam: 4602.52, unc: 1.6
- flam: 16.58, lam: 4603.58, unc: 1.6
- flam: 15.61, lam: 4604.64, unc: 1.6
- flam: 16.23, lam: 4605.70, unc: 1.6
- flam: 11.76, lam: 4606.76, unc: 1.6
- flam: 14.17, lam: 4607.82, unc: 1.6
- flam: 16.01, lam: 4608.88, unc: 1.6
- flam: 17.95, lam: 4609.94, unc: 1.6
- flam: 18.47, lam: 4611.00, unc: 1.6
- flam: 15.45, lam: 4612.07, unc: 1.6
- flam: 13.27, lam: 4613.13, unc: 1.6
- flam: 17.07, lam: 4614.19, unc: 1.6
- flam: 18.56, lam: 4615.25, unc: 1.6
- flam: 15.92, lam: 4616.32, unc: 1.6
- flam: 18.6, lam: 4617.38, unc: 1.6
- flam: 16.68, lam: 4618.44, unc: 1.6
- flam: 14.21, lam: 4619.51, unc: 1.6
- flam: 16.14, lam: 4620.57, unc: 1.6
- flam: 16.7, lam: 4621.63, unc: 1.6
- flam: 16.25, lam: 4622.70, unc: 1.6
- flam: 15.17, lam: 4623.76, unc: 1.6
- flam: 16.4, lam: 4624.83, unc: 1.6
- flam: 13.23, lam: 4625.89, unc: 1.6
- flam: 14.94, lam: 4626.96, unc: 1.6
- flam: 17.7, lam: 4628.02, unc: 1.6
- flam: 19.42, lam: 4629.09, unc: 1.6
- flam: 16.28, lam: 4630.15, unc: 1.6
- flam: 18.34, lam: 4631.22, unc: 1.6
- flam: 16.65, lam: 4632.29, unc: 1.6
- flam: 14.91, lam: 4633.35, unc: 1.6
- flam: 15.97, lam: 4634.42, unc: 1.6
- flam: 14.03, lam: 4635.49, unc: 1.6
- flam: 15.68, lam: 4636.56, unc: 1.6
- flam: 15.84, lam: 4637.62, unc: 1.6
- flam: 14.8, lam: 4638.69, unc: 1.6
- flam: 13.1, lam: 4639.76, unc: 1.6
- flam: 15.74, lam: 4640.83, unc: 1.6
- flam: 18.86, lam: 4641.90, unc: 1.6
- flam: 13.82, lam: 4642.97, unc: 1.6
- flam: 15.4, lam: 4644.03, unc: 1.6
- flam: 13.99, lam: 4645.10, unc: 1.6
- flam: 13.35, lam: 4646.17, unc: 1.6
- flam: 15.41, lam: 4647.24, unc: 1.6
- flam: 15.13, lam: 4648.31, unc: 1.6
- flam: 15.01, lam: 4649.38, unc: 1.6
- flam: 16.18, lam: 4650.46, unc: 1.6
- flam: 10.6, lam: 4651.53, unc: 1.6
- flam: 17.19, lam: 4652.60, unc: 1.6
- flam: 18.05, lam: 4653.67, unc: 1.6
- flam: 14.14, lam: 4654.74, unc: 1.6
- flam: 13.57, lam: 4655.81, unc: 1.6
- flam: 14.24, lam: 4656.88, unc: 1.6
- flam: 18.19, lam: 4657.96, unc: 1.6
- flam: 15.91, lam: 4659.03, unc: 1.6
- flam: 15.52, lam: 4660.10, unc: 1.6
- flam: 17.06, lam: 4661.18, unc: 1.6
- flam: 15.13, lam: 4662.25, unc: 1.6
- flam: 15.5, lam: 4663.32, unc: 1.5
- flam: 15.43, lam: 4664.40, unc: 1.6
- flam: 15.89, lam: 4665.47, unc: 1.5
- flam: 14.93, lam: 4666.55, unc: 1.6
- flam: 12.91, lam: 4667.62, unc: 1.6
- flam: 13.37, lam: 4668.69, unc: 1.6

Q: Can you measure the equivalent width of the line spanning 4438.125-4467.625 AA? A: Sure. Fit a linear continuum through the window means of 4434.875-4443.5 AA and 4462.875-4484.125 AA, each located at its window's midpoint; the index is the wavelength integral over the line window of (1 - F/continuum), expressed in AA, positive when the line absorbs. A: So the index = 0.3 AA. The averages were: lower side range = 10.8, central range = 11.3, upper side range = 12.5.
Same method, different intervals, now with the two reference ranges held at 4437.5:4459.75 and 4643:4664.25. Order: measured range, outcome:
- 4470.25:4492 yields -1.9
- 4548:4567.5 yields -2.0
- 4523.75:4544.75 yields 1.4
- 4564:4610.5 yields -4.4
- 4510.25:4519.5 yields -0.8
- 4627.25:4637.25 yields -1.2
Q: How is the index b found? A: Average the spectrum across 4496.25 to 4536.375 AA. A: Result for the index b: 12.9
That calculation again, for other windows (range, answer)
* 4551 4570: 14.9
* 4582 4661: 15.6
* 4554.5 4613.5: 15.2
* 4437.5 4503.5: 12.3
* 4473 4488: 13.1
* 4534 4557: 13.1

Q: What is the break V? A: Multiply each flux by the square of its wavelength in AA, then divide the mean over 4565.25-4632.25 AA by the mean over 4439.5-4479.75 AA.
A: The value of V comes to 1.42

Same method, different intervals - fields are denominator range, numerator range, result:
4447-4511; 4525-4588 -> 1.13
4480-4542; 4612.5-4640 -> 1.30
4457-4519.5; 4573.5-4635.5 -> 1.27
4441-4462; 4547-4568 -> 1.43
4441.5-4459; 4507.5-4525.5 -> 1.28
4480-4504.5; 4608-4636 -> 1.30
